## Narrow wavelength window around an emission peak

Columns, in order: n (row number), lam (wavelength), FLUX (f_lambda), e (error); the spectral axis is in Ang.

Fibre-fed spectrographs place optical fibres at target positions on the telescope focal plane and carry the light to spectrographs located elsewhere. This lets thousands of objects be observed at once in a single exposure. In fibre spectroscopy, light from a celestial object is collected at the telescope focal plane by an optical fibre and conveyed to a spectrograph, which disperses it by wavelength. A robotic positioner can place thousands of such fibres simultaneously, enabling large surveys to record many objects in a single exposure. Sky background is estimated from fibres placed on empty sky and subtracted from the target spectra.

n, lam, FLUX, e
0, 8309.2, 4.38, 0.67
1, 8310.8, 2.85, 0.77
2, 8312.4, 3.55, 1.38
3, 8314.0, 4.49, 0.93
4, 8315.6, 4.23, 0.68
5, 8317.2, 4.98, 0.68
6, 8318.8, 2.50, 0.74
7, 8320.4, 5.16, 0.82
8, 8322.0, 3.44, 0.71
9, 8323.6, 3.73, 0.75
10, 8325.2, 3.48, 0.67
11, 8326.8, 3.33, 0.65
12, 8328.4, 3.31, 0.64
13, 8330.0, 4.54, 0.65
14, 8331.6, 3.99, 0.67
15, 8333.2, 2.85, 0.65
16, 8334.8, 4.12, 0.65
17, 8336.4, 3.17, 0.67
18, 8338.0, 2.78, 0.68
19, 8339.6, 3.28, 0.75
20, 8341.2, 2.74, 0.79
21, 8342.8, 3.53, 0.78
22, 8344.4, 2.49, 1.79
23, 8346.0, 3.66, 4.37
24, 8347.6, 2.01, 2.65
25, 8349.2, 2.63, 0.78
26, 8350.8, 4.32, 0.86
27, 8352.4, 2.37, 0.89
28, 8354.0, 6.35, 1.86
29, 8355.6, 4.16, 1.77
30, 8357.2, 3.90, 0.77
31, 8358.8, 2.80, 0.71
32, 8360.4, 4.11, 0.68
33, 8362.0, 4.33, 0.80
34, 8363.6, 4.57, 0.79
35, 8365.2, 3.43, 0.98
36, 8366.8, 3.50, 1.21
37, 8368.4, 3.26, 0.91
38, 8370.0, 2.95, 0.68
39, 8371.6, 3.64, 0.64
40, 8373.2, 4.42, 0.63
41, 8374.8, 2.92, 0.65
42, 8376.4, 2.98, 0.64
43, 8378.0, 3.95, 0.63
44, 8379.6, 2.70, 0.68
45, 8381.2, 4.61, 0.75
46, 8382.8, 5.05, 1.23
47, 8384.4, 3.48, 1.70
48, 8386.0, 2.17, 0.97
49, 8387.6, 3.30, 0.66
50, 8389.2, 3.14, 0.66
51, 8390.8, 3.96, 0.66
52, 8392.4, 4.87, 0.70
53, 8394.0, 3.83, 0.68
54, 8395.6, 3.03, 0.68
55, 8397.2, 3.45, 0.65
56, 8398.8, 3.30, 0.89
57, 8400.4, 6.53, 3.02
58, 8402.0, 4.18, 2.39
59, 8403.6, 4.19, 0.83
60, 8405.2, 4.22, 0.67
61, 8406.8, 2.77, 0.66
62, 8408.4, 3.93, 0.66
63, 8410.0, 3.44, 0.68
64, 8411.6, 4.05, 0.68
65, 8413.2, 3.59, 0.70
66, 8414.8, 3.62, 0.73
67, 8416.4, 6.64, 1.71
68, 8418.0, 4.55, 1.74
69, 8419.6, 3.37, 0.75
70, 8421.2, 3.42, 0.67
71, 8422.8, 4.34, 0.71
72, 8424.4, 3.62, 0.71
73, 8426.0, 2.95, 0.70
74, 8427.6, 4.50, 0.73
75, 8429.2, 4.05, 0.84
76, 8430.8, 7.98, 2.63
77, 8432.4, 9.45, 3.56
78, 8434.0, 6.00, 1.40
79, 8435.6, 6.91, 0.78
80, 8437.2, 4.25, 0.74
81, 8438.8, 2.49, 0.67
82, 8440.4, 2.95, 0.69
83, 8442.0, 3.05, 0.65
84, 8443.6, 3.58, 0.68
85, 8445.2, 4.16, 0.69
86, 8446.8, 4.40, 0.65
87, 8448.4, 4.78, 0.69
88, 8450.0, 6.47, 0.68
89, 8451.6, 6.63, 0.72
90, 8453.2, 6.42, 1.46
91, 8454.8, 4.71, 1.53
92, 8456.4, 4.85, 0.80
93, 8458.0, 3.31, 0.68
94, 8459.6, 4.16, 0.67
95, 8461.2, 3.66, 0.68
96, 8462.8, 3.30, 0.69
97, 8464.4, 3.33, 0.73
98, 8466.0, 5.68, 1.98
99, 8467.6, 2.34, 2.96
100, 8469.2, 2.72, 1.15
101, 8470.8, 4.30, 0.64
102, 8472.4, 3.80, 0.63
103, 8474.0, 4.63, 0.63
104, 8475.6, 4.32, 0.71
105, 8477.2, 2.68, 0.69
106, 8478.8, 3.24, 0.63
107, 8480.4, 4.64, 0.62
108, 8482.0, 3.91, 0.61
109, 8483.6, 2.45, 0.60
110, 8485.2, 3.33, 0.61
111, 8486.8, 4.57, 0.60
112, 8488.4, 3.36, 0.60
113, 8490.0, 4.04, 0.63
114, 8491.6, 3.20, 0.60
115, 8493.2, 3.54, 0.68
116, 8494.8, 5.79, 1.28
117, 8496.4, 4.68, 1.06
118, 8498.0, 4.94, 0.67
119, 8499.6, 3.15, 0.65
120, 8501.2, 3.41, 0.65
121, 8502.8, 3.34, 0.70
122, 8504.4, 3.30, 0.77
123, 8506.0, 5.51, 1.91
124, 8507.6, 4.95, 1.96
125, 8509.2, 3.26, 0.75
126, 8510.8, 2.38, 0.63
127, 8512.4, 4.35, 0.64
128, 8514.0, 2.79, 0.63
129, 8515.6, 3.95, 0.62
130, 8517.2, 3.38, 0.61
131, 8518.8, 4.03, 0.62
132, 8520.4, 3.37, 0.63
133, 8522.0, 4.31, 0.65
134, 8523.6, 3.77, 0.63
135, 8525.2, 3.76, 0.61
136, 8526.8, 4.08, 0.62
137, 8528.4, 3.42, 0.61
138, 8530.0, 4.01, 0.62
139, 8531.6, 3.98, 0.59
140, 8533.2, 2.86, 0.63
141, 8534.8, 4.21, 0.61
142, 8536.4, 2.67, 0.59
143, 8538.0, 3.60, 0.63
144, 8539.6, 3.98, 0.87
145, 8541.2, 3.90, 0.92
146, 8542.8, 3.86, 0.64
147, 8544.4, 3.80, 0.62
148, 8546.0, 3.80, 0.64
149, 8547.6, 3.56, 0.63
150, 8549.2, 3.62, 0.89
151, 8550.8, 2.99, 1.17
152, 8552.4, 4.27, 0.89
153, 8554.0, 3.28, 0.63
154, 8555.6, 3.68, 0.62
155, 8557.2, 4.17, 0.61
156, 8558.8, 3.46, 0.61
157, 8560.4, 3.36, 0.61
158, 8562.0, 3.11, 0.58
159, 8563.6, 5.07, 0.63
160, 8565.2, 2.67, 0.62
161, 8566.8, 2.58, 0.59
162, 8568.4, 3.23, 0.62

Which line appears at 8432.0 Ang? [S II] 6716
